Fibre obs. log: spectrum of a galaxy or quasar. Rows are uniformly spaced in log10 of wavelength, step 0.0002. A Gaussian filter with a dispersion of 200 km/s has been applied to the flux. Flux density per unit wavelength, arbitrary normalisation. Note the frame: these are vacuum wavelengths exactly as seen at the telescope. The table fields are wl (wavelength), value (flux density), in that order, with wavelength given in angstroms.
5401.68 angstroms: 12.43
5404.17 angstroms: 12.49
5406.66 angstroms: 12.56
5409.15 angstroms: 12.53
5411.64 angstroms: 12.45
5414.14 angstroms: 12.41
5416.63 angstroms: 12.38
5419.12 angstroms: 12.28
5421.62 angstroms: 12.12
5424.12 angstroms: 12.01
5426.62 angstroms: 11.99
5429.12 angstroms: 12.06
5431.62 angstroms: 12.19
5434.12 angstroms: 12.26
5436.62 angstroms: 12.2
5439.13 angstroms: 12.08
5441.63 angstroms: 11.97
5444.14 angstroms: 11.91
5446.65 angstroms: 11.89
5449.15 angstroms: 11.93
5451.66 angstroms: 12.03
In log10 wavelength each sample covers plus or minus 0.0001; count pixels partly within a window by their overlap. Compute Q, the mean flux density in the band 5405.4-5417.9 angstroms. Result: 12.5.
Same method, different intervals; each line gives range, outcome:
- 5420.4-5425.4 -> 12.1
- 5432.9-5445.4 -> 12.1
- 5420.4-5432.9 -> 12.1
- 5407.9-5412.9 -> 12.5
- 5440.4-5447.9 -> 11.9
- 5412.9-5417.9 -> 12.4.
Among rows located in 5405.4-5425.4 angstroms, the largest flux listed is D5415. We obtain 12.56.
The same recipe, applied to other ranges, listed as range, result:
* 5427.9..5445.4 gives 12.26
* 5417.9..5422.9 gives 12.28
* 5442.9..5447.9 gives 11.91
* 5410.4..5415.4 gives 12.45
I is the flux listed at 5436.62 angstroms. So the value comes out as 12.2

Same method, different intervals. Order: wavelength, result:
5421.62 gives 12.12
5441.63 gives 11.97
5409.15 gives 12.53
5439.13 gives 12.08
